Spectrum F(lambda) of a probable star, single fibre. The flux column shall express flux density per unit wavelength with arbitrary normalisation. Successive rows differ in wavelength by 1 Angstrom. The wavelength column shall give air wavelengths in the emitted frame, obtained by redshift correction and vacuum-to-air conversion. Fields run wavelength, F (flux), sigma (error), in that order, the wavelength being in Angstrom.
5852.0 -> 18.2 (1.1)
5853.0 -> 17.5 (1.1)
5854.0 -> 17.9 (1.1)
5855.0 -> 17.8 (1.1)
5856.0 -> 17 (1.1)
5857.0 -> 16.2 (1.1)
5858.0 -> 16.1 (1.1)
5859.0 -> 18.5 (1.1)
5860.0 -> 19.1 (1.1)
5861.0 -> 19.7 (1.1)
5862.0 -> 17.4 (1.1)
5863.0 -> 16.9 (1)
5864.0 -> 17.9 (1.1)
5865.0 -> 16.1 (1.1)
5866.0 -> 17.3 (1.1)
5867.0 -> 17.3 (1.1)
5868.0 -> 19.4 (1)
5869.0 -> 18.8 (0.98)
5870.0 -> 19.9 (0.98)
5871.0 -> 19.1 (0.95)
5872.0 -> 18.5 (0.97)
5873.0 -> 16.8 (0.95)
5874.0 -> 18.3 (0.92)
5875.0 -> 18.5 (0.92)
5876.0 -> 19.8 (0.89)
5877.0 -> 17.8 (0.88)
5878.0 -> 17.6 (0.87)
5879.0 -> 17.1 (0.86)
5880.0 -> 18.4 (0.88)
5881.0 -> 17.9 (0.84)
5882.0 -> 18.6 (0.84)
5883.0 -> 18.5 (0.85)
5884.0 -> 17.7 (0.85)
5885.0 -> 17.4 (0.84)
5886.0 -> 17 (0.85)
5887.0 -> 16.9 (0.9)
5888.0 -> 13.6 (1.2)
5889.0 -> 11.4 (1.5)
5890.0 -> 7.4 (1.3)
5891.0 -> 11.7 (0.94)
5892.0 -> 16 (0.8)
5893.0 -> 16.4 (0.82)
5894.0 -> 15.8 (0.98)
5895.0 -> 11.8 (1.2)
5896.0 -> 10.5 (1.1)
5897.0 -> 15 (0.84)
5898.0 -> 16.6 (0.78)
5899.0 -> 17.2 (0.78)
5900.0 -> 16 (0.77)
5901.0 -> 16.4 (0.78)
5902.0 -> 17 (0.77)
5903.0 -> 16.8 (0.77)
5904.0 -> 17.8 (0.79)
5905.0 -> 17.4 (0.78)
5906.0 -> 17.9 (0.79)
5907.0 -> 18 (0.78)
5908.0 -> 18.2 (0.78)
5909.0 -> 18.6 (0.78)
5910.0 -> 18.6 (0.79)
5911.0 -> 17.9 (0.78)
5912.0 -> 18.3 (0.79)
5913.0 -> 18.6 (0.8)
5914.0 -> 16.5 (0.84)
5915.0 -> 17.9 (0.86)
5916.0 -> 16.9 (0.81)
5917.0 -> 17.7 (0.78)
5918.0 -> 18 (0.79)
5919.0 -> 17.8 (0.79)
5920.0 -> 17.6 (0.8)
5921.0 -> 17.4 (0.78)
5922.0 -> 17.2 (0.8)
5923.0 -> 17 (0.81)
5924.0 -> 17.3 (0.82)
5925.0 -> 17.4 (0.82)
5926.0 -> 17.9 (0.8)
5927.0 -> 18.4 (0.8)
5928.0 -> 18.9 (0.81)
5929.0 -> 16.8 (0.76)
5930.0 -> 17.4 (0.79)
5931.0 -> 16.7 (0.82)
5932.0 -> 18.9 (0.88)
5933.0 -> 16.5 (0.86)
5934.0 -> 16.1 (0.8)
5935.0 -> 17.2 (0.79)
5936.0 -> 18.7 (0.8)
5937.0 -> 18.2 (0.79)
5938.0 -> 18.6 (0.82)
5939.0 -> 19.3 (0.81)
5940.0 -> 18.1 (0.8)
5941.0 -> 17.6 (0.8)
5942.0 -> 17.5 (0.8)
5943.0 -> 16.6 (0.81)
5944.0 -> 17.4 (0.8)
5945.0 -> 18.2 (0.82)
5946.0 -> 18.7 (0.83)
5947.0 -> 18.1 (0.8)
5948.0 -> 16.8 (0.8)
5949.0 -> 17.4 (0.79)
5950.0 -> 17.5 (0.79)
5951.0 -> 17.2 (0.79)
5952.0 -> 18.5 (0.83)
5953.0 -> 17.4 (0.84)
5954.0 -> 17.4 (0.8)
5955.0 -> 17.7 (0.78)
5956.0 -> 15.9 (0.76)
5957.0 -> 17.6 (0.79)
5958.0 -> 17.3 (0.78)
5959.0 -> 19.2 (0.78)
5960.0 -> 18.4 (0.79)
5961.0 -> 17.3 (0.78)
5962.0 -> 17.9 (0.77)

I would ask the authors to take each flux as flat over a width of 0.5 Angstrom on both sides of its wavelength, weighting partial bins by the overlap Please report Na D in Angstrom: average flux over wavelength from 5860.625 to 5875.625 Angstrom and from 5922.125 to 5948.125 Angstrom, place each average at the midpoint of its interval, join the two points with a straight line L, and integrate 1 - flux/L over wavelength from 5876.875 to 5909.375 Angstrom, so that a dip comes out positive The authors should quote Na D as 3.38 Angstrom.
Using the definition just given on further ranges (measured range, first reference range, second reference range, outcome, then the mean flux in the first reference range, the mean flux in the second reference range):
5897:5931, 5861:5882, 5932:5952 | 0.68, 18.1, 17.7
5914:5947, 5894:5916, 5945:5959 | -0.87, 16.8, 17.6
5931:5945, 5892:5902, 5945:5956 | -0.55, 15.2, 17.6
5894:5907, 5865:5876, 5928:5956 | 1.51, 18.3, 17.6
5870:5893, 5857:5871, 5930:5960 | 1.58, 18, 17.7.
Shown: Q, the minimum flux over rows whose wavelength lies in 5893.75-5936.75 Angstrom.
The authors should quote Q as 10.5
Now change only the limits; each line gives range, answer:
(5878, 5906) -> 7.4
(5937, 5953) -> 16.6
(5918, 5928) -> 17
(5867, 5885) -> 16.8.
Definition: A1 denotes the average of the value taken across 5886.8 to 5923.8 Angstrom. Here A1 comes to 16.3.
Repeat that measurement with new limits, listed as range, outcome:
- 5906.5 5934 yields 17.7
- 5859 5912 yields 16.9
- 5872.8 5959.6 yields 17.1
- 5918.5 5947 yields 17.7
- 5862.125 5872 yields 18.1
